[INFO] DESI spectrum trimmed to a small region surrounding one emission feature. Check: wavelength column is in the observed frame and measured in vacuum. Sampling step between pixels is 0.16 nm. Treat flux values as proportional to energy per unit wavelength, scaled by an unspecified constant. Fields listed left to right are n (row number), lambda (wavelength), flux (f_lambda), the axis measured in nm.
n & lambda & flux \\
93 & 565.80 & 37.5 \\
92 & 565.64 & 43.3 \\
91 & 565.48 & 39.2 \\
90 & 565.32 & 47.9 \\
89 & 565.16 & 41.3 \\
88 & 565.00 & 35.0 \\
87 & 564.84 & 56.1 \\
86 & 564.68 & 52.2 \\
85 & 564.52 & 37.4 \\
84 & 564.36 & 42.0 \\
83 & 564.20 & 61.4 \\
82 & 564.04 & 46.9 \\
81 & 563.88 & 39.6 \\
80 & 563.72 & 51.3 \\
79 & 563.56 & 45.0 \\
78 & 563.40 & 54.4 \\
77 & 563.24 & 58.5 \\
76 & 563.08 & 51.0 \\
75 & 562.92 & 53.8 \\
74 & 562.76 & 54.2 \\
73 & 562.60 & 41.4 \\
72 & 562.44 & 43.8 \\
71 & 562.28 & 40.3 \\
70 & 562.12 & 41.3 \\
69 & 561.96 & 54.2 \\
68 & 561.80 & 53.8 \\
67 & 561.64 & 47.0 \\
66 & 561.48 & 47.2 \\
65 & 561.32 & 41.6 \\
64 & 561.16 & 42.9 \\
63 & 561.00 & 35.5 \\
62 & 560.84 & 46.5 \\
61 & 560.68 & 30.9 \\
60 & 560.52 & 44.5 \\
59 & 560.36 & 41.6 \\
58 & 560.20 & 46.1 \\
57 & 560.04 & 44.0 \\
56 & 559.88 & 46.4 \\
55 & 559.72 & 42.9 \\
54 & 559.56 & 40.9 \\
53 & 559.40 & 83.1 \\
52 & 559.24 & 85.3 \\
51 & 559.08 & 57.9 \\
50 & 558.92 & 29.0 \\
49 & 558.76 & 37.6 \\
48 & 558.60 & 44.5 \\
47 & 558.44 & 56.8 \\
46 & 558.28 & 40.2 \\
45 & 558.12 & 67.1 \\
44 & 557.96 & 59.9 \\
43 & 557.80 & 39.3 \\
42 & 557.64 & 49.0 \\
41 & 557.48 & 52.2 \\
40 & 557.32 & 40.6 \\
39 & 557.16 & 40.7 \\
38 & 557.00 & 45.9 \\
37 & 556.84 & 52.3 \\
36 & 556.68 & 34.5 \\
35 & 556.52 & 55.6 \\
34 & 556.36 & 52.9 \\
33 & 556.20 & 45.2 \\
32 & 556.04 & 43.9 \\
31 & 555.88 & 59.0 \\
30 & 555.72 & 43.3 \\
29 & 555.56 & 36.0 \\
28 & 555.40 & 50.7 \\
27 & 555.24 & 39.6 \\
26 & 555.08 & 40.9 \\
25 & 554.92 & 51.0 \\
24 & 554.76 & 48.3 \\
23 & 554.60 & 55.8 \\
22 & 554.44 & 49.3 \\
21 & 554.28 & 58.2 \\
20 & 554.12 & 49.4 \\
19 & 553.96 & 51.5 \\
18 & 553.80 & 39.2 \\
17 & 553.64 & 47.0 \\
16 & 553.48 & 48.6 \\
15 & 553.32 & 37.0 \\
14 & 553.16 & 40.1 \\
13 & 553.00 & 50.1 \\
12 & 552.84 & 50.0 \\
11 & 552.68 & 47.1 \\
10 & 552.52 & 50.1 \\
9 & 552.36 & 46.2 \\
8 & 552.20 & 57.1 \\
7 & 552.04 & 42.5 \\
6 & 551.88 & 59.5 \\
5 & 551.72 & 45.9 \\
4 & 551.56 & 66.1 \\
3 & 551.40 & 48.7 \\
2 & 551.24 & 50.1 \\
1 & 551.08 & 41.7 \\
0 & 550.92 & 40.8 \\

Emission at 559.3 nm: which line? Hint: H-beta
